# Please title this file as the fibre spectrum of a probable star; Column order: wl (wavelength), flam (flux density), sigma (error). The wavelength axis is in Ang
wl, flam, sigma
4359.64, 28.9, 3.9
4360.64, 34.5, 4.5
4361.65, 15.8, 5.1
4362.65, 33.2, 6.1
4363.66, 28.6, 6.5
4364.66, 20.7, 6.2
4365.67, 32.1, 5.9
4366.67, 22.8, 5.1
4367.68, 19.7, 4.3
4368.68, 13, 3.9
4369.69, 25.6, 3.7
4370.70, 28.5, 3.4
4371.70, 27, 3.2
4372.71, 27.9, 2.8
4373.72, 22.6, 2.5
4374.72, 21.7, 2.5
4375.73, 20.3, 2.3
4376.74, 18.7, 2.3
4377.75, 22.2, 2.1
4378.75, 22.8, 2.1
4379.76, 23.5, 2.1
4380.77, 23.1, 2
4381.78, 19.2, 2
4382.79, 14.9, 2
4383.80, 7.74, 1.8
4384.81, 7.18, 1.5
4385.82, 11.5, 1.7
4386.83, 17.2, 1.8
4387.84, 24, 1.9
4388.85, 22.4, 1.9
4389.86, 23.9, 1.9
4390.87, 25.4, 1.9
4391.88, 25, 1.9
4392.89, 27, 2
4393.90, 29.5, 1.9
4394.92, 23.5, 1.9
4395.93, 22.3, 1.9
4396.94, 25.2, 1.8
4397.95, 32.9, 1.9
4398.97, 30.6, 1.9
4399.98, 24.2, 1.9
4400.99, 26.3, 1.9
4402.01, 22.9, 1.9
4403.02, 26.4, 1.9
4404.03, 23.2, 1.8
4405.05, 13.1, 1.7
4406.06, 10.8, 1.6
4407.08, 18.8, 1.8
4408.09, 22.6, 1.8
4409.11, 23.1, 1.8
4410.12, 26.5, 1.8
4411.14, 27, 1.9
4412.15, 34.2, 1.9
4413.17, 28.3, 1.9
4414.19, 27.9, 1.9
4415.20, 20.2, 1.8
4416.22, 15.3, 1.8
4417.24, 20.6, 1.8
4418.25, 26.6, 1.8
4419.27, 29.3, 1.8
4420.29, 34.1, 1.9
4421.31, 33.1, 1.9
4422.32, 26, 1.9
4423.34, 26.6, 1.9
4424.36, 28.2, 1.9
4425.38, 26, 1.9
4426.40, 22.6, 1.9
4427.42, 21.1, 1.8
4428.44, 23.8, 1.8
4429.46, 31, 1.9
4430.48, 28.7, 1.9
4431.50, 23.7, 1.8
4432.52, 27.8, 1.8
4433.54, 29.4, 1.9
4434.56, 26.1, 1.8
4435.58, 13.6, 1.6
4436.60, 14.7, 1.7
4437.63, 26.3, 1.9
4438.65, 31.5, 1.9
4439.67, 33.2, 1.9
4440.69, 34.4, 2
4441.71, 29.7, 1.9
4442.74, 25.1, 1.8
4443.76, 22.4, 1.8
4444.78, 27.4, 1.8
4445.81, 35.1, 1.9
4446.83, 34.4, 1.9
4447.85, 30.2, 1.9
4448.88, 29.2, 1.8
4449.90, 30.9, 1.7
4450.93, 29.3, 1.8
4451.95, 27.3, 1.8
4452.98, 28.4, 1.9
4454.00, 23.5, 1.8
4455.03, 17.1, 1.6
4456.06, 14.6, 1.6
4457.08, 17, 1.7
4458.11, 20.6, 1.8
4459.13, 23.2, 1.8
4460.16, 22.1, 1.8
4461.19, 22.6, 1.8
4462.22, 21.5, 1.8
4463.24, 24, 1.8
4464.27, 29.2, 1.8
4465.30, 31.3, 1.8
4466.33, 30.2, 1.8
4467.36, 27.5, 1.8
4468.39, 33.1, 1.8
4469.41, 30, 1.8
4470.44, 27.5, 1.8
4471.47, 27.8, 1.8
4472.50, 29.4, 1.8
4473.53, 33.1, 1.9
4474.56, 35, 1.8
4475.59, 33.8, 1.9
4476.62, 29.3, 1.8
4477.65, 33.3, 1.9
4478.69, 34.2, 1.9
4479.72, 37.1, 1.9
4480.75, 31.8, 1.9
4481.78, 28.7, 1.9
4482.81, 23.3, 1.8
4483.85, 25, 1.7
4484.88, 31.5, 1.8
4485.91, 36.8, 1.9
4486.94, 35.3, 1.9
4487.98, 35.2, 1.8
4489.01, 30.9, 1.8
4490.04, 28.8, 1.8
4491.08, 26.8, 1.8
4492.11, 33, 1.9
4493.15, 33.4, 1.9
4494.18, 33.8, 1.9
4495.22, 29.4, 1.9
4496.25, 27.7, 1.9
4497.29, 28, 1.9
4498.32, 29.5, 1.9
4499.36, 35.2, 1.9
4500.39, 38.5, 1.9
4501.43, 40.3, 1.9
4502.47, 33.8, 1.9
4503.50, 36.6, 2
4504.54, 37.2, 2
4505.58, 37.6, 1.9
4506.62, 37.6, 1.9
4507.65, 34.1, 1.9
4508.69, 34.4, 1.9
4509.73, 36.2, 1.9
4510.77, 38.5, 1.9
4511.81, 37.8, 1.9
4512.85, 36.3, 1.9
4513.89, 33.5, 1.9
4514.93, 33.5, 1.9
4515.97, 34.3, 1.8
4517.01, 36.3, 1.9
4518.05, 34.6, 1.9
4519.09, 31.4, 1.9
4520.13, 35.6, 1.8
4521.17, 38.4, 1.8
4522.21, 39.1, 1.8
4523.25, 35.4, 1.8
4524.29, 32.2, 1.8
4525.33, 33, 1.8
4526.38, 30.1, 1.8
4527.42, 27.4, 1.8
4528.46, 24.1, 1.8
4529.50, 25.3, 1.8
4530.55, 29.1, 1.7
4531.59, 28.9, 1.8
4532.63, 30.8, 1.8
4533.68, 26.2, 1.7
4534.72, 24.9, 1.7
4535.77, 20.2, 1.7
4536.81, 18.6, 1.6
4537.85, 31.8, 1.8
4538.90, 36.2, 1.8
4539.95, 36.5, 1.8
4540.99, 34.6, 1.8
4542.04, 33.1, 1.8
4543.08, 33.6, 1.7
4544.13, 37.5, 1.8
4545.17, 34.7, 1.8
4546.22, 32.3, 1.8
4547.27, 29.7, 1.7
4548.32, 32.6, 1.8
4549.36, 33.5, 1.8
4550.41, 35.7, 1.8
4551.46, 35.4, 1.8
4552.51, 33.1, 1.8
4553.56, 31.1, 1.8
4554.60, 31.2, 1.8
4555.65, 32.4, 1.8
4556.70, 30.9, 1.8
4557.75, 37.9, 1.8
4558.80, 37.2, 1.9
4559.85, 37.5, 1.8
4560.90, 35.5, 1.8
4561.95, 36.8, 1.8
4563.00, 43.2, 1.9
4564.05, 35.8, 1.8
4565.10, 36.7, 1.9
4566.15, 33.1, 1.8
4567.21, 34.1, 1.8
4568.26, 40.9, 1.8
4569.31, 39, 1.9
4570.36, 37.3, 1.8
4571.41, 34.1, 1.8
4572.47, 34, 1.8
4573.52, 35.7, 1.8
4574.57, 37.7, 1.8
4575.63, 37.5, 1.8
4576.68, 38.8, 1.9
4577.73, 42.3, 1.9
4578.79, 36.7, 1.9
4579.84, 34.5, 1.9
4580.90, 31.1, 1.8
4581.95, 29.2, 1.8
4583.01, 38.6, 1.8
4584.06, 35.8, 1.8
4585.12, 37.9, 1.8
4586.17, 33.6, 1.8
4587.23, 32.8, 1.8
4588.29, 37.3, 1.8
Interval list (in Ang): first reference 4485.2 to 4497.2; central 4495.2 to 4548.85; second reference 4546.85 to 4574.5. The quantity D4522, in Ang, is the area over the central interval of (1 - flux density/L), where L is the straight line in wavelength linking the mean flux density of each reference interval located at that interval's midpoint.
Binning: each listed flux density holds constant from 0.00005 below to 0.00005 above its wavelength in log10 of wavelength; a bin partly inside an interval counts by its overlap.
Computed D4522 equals 0.7 Ang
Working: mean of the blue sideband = 31.8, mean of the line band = 32.8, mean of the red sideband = 35.2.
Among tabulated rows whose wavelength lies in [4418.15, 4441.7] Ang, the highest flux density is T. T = 34.4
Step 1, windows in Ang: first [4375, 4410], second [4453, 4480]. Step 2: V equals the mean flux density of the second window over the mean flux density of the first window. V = 1.26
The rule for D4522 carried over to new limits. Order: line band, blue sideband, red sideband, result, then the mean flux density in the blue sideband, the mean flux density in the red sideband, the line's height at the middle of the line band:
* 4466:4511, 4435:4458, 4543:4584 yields -4.7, 26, 35.4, 29.4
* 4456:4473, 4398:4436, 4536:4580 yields 1.6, 25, 34.9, 28.3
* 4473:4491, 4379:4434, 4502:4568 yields -1.4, 23.8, 33.5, 29.5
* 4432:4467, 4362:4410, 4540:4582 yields 1.4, 22.5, 35.3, 27.1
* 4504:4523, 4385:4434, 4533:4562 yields -3.3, 24.7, 32.4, 30.5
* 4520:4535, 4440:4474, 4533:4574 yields 0.6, 27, 33.7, 31.9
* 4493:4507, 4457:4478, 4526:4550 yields -2.5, 27.9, 30.1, 28.9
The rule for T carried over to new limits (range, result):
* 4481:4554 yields 40.3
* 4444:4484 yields 37.1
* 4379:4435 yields 34.2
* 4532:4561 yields 37.9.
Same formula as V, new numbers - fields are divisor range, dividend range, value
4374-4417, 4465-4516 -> 1.47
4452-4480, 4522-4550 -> 1.13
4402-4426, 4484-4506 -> 1.34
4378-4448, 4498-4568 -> 1.37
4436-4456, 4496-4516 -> 1.28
